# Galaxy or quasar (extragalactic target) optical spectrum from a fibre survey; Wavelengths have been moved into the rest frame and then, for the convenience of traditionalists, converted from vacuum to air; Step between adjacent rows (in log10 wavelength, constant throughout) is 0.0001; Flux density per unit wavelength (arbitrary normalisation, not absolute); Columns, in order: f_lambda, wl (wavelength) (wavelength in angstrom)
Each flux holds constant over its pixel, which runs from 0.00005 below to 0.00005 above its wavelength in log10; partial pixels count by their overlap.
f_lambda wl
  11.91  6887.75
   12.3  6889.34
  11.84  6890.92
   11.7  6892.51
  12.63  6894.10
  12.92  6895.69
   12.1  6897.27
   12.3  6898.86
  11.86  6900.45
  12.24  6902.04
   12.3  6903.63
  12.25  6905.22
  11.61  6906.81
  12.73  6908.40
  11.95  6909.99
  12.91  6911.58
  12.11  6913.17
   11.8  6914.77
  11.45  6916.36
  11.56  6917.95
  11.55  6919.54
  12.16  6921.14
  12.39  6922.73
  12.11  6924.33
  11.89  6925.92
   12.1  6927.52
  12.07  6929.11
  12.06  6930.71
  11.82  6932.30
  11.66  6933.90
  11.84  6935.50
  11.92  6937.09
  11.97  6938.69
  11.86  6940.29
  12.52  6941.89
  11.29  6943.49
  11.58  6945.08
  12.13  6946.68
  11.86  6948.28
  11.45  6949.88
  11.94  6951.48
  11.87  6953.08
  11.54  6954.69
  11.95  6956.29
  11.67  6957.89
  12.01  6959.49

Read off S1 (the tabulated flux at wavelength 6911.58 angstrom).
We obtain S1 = 12.91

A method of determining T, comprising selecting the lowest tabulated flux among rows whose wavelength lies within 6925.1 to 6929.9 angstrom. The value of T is 11.89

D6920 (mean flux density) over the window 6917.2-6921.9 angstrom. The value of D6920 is 11.7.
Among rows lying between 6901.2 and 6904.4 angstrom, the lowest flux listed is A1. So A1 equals 12.24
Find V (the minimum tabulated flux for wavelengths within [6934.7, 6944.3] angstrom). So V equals 11.29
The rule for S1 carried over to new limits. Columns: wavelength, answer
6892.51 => 11.7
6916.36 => 11.45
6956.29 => 11.95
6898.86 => 12.3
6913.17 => 12.11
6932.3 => 11.82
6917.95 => 11.56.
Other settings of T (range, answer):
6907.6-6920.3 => 11.45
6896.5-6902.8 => 11.86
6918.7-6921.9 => 11.55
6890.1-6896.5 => 11.7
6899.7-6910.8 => 11.61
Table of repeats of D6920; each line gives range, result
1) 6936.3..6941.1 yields 11.9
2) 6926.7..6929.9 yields 12.1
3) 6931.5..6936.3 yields 11.8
